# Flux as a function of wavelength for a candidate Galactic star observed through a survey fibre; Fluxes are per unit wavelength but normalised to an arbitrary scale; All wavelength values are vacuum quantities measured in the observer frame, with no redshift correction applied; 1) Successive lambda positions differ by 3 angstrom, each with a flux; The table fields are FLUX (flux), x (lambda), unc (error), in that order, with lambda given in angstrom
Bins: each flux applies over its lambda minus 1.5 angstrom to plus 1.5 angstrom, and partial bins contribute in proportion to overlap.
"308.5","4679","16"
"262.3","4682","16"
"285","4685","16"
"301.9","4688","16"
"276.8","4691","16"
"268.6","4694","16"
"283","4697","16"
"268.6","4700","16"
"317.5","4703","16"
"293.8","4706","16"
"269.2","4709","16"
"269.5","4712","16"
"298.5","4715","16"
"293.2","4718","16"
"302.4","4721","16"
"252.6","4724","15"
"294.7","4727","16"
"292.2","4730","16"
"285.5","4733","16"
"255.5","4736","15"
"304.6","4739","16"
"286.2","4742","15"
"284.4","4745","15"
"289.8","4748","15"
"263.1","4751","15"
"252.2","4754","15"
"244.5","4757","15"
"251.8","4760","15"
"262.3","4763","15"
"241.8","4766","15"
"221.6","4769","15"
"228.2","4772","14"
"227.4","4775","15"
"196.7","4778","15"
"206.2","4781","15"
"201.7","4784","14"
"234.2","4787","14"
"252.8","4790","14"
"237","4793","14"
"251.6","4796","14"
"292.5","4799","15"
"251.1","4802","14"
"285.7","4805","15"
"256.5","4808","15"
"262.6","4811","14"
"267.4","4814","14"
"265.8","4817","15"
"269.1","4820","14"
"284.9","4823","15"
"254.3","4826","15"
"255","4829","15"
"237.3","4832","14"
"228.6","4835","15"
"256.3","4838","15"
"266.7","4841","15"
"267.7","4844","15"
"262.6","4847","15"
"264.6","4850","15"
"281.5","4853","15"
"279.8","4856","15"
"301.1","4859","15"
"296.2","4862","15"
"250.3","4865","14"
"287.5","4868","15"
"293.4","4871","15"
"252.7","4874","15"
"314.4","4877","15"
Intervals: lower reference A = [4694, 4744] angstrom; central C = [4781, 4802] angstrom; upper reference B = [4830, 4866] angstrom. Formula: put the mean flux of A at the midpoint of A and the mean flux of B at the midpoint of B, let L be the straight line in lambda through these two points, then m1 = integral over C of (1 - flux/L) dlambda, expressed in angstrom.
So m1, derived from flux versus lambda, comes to 2.4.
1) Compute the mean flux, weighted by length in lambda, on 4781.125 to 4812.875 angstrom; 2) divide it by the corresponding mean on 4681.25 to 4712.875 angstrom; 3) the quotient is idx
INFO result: 0.89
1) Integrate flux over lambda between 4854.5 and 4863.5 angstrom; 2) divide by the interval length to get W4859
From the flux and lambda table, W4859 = 292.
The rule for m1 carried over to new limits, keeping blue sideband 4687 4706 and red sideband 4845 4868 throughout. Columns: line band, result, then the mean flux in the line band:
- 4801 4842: 2.8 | 260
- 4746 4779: 4.4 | 245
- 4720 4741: 0.1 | 284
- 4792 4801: 0.6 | 261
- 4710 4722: -0.2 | 290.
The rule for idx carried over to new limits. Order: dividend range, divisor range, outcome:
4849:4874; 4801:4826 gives 1.05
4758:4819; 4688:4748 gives 0.86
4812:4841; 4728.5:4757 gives 0.93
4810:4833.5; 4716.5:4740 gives 0.92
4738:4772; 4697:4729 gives 0.92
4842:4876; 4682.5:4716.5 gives 0.97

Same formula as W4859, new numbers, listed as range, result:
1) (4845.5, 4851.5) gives 264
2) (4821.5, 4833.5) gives 258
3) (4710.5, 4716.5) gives 284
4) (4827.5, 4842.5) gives 249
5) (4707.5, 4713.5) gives 269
